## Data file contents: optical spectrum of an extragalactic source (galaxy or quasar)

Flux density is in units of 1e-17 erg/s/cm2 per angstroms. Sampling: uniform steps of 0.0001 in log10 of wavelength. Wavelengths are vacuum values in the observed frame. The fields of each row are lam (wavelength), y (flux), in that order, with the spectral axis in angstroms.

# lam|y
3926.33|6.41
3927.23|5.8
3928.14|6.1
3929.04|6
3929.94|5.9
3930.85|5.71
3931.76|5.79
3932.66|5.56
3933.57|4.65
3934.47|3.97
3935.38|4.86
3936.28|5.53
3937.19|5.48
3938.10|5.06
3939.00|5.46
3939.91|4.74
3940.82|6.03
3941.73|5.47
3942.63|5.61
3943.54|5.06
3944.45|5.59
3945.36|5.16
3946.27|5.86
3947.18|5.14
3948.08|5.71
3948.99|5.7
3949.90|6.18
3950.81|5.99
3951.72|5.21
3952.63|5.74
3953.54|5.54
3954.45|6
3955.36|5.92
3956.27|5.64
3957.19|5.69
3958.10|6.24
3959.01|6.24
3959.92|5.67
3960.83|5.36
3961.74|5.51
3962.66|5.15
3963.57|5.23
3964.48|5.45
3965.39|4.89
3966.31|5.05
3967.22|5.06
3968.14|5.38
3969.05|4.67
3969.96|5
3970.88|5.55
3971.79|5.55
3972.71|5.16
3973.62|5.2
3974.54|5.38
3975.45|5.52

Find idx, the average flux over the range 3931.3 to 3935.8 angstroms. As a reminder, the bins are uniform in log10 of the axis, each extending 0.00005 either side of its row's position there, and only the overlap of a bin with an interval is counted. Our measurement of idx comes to 4.97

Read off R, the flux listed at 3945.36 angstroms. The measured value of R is 5.16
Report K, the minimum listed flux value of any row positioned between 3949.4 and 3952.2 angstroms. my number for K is 5.21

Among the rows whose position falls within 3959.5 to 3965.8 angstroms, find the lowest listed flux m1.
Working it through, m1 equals 4.89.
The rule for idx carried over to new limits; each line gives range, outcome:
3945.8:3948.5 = 5.58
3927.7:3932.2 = 5.9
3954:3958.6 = 5.9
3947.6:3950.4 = 5.87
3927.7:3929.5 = 6.08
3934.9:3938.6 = 5.23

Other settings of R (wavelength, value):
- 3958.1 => 6.24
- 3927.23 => 5.8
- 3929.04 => 6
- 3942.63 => 5.61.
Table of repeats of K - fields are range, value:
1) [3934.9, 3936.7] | 4.86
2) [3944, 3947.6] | 5.14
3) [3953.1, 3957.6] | 5.54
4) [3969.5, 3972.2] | 5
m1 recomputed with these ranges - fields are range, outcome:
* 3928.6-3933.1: 5.56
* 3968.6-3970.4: 4.67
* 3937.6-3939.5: 5.06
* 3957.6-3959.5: 6.24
